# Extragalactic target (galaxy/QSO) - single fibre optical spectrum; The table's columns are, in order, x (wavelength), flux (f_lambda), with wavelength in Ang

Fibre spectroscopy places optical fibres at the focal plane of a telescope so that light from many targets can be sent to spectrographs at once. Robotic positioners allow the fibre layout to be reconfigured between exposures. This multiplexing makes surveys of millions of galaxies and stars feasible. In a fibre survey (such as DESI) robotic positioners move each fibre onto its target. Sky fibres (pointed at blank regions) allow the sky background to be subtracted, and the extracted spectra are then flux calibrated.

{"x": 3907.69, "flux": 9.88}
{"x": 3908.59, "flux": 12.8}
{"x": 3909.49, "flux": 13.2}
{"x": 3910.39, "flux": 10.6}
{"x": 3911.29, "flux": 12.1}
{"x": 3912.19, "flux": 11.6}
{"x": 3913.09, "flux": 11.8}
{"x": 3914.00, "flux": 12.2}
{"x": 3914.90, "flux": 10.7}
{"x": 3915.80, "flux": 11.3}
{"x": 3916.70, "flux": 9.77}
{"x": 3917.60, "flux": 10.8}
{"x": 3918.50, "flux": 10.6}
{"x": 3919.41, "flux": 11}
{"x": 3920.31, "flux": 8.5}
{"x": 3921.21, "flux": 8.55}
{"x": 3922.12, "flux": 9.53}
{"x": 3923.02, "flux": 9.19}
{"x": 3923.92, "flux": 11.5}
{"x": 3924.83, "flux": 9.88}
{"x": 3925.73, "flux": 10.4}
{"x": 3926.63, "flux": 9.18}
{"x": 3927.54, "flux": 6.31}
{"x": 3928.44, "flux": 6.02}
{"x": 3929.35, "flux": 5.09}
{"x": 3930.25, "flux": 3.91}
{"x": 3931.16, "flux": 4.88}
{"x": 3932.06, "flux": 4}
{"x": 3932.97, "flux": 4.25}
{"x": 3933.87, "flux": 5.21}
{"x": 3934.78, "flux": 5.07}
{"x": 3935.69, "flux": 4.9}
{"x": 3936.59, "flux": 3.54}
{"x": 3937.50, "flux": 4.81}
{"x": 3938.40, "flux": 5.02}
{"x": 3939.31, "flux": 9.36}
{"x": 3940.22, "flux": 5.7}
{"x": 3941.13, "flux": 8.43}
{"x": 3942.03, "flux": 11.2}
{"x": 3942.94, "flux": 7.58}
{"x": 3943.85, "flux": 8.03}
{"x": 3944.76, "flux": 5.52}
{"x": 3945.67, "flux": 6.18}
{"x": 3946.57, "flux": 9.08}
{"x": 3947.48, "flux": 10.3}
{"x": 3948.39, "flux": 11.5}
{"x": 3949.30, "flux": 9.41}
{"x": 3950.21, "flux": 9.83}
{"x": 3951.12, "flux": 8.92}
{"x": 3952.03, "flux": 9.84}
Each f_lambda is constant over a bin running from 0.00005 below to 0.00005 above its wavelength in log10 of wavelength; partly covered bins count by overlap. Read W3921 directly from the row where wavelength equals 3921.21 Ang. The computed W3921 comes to 8.55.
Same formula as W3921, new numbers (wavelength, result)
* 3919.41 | 11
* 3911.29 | 12.1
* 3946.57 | 9.08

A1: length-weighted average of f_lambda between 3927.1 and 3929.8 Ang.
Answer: 5.81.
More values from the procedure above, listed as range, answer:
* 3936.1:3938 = 4.24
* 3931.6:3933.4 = 4.13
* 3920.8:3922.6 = 9.03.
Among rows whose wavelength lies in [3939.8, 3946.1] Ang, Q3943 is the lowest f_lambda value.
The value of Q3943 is 5.52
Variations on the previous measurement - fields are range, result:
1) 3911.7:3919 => 9.77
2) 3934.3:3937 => 3.54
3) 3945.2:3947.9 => 6.18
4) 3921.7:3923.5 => 9.19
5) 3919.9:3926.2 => 8.5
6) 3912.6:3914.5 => 11.8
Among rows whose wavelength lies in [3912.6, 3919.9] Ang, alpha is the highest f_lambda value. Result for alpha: 12.2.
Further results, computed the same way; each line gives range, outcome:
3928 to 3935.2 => 6.02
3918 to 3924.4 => 11.5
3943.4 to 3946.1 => 8.03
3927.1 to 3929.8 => 6.31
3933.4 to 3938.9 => 5.21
